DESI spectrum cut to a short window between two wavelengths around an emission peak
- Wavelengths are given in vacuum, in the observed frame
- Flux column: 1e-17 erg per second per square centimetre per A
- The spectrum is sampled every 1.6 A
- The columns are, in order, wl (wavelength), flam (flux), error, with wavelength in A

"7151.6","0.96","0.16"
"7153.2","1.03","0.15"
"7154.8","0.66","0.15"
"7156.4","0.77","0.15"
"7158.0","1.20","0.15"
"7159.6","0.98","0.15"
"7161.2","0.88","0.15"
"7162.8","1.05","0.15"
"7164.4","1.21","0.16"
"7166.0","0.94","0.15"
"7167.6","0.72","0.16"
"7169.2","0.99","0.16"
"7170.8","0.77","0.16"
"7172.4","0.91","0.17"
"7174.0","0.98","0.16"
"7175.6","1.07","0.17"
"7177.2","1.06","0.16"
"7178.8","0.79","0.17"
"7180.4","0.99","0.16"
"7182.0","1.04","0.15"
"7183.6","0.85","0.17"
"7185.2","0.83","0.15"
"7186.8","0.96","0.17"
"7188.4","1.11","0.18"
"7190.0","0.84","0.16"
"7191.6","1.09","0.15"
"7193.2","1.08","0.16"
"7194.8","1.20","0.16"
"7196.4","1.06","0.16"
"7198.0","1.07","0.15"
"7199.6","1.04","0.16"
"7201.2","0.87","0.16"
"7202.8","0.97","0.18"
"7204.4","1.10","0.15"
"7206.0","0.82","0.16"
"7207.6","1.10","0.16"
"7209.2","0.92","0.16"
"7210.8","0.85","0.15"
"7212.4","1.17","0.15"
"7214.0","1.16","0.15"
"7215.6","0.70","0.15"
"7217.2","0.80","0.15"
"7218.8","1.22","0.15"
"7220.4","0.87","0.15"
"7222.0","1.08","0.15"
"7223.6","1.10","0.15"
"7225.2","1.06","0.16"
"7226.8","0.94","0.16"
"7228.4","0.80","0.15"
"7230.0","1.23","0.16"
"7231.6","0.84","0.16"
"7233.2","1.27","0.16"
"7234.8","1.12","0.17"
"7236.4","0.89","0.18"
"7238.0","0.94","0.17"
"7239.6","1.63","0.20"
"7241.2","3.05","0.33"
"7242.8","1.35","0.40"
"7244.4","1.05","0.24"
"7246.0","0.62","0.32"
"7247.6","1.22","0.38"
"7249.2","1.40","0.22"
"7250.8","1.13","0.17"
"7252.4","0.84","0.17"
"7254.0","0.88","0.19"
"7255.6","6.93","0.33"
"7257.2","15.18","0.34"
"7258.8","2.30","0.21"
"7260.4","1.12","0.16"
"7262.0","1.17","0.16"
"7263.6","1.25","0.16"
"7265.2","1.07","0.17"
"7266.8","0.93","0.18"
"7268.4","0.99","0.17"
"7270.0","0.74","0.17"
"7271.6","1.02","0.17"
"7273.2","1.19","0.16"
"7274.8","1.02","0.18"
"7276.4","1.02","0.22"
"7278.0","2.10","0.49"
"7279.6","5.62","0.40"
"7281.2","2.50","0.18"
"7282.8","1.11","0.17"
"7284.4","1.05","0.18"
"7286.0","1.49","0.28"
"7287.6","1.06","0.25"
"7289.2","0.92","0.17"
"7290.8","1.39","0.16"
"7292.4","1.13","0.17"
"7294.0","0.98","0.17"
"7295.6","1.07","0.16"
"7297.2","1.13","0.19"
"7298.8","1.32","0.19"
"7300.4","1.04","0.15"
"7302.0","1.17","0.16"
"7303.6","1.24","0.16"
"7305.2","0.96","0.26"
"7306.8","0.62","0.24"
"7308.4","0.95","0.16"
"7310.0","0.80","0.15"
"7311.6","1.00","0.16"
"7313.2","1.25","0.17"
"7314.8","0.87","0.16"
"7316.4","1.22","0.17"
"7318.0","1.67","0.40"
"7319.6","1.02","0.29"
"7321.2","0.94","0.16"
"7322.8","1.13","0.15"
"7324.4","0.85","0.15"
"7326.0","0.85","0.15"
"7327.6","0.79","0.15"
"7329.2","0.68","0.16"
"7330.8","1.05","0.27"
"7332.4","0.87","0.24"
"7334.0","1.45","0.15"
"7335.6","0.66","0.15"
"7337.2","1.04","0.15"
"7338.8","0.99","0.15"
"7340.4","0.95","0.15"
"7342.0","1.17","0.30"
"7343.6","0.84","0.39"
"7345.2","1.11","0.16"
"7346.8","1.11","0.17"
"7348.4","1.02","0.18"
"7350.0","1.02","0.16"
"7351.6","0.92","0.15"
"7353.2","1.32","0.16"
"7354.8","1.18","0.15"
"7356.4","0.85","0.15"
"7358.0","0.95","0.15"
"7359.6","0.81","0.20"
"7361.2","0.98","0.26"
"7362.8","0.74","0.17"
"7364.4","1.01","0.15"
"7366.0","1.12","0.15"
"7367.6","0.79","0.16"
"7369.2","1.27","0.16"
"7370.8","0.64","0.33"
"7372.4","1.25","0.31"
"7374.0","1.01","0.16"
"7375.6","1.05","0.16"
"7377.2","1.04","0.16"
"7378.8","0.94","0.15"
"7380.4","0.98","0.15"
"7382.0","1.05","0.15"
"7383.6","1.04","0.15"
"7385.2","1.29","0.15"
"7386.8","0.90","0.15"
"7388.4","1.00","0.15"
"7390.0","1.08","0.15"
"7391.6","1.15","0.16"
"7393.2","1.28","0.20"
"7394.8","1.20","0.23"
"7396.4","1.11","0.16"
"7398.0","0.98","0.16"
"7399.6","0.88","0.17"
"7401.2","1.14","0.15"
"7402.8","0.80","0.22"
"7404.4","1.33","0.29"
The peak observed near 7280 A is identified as [N II]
